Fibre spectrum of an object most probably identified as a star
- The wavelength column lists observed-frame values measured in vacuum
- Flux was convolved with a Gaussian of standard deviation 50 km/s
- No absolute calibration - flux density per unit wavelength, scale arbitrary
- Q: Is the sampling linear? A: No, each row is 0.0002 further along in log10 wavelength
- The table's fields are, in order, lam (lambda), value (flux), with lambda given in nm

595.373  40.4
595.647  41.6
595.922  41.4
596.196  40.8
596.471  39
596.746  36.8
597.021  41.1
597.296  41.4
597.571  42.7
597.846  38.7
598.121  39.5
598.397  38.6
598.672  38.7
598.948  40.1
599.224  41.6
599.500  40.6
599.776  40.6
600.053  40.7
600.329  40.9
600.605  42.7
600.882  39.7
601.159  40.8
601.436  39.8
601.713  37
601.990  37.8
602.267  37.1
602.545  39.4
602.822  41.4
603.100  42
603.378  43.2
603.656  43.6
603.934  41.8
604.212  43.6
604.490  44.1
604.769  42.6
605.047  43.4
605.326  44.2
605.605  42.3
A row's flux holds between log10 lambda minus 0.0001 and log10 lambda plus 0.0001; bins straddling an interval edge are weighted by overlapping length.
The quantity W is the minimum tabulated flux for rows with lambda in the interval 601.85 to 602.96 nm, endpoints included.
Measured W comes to 37.1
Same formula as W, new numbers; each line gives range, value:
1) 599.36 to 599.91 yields 40.6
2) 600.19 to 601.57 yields 39.7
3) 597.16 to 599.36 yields 38.6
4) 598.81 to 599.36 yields 40.1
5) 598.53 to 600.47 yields 38.7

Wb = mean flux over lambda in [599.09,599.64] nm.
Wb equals 41.1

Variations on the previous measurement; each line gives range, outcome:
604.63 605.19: 43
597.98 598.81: 39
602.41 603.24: 40.9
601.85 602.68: 38.1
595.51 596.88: 39.9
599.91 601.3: 40.9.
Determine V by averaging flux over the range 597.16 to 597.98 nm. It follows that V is 41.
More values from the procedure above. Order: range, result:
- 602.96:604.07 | 42.6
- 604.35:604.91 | 43.4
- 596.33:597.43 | 39.5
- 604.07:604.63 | 43.8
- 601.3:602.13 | 38.2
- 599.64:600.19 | 40.6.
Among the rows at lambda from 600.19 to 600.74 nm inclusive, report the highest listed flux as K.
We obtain 42.7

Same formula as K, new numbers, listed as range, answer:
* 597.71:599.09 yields 40.1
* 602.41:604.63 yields 44.1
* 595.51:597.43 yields 41.6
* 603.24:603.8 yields 43.6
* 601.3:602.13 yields 39.8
